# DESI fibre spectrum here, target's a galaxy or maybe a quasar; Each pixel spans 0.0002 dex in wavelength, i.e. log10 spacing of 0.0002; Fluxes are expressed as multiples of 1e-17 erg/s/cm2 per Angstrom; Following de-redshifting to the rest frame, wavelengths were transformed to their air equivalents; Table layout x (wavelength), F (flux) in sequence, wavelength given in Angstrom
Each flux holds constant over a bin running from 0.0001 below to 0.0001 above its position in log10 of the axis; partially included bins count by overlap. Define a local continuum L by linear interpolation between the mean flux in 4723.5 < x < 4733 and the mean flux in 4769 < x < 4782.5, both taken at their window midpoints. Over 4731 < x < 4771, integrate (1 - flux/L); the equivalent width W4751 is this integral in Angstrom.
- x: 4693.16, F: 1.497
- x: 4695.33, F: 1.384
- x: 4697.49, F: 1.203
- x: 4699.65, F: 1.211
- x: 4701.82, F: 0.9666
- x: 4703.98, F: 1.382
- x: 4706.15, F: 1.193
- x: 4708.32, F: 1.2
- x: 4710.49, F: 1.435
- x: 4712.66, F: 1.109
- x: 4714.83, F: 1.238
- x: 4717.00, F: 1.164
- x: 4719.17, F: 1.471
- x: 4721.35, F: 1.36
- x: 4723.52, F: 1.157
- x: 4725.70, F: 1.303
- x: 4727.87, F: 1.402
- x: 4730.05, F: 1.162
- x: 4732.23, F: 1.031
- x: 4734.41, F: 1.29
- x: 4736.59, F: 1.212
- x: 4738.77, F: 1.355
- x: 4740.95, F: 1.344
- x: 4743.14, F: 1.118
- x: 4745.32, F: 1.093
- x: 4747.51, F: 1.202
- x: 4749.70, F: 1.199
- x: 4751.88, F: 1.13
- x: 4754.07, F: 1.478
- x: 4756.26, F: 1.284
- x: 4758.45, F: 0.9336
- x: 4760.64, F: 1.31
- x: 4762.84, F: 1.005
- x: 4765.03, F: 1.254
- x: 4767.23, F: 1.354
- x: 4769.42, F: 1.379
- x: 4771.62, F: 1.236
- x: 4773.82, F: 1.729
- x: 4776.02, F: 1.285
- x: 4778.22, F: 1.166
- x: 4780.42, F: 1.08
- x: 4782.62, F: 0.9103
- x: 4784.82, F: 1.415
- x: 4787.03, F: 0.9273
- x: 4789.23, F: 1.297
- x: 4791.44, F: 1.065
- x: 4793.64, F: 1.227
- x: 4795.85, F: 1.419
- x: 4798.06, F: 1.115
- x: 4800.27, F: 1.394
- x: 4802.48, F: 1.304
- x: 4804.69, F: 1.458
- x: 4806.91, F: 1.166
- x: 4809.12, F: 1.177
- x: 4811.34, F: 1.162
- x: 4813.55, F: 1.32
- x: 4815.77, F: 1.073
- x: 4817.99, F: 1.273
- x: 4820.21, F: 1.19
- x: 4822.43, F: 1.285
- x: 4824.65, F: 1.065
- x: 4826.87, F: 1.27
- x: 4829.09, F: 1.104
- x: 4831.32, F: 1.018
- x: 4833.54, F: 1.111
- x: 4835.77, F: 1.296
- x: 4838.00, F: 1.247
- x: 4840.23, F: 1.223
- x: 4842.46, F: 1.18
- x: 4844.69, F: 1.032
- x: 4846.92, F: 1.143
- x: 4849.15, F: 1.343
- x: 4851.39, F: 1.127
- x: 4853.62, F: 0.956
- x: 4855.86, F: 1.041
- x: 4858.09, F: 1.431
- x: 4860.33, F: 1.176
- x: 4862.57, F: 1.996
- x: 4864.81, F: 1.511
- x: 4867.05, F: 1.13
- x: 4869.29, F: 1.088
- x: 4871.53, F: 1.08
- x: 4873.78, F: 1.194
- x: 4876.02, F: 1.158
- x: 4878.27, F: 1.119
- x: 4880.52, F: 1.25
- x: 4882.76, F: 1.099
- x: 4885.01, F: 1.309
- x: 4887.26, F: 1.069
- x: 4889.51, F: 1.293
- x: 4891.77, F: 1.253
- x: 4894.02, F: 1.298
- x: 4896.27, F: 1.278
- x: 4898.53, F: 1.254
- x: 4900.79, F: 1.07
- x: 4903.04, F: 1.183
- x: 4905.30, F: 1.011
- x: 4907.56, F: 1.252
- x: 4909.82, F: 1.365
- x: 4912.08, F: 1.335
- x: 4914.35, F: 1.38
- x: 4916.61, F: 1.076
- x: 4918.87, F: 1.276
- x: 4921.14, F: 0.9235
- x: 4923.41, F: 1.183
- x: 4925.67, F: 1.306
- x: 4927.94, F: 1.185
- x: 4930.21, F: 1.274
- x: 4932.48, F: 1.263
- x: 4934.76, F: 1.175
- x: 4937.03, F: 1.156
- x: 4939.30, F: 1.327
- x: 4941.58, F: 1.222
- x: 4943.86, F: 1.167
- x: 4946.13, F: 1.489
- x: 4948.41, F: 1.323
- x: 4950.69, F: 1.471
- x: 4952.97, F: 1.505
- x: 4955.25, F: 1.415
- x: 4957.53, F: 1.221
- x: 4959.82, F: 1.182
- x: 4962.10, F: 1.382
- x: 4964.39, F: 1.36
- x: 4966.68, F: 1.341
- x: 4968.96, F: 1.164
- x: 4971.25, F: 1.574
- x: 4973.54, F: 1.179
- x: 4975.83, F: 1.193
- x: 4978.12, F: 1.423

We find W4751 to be 0.9 Angstrom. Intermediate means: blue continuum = 1.22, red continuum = 1.28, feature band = 1.22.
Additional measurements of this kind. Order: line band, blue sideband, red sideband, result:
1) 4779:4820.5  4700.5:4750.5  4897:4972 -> 1.2 Angstrom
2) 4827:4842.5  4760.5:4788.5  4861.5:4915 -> 0.8 Angstrom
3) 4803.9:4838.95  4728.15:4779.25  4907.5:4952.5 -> 1.5 Angstrom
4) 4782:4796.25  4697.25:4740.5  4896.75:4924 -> 0.6 Angstrom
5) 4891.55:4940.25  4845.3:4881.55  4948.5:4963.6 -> 3.2 Angstrom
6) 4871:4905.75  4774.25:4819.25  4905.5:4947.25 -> 1.2 Angstrom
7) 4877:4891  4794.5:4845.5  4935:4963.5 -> 0.8 Angstrom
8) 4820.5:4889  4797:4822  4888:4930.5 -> 1.6 Angstrom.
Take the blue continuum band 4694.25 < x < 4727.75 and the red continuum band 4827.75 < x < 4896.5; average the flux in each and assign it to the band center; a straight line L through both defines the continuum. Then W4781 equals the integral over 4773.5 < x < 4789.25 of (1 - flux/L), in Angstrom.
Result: 0.5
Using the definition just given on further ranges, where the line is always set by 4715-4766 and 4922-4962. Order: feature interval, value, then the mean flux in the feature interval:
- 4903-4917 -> 0.4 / 1.24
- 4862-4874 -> -0.5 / 1.31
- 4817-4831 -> 0.7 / 1.19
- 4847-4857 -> 1.1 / 1.12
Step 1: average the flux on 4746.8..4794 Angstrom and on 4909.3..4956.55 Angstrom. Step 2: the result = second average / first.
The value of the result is 1.0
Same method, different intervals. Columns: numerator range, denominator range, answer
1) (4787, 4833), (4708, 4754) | 0.97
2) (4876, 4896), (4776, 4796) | 1.04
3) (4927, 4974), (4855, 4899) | 1.04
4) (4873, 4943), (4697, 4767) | 0.99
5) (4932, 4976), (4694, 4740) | 1.05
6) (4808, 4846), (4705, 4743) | 0.94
